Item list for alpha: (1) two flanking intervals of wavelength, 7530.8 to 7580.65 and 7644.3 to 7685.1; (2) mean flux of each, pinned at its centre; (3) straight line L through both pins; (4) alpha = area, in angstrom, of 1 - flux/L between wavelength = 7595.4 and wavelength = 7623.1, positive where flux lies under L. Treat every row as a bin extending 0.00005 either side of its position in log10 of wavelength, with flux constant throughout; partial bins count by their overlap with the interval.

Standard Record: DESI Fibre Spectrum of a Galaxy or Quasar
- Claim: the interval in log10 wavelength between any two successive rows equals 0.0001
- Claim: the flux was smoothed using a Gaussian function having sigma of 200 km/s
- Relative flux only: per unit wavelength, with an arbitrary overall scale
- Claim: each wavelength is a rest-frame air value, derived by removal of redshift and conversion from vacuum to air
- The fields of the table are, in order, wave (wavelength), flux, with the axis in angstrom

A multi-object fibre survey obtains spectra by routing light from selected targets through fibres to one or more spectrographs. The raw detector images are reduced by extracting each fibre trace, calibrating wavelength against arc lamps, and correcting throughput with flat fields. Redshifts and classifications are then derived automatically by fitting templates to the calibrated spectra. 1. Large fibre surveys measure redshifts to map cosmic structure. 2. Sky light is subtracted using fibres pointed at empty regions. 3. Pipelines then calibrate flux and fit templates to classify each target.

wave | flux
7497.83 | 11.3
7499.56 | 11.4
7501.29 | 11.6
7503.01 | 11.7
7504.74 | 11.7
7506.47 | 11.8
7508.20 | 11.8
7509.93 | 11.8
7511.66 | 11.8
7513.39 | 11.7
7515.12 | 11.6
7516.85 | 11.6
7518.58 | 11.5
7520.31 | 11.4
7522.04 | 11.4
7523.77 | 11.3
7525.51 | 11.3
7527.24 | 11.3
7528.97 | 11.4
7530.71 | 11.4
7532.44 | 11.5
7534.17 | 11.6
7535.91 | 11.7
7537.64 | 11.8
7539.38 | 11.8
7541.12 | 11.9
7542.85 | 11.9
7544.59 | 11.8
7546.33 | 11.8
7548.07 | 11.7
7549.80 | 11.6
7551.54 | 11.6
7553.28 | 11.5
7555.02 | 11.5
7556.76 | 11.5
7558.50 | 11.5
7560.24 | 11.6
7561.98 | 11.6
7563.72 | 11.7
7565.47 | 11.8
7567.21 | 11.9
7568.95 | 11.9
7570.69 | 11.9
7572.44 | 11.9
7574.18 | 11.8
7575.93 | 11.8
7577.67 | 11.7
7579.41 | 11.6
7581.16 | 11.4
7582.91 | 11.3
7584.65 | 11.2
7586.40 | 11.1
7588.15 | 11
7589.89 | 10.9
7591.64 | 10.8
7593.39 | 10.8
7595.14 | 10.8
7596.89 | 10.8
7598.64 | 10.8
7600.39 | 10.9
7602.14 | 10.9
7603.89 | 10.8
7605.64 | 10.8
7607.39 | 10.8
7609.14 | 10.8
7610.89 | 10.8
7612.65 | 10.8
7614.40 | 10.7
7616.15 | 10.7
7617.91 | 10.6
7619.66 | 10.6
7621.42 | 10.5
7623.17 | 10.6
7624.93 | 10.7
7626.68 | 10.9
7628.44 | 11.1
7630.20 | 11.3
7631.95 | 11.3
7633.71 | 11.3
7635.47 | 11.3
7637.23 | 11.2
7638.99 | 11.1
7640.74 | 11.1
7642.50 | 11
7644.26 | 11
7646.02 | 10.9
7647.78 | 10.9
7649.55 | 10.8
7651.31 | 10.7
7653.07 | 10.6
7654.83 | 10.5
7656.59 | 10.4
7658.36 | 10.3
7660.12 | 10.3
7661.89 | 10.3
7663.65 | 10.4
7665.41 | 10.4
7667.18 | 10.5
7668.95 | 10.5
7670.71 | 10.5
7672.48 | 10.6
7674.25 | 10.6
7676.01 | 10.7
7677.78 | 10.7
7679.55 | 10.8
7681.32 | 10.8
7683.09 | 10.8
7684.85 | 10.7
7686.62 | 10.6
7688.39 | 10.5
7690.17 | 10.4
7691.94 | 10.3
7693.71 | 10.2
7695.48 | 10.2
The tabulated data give 1.0 angstrom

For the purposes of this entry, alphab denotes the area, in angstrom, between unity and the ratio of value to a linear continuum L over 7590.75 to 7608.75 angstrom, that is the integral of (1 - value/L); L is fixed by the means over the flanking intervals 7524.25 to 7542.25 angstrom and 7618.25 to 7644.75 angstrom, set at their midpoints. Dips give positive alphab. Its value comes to 0.6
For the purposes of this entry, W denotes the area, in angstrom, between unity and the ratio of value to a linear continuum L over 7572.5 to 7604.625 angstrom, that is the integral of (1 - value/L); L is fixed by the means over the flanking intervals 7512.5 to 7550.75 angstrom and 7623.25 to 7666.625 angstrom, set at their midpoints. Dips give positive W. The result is 0.1 angstrom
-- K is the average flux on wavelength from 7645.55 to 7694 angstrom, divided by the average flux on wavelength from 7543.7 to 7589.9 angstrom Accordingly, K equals 0.9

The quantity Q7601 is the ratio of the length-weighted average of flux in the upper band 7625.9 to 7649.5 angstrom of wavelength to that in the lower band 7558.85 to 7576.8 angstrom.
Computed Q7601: 0.9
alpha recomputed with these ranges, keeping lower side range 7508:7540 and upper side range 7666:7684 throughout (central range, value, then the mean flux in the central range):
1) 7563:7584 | -0.9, 11.7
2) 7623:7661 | -0.1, 10.9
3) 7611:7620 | 0.3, 10.7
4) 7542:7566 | -0.6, 11.6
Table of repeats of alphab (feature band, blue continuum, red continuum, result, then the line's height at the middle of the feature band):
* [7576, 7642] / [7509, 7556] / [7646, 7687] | 0.3 angstrom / 11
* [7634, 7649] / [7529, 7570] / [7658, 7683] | -0.4 angstrom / 10.8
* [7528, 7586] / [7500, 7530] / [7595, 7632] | -2.1 angstrom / 11.2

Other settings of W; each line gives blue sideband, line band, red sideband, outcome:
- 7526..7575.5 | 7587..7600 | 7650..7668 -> 0.40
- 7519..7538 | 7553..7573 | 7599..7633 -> -0.87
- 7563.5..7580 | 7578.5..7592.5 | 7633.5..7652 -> 0.59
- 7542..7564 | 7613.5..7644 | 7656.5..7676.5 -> -0.27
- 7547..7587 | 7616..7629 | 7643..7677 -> 0.35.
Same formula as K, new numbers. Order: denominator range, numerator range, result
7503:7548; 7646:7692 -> 0.91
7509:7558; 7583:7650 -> 0.94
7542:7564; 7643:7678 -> 0.91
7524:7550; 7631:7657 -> 0.94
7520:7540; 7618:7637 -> 0.95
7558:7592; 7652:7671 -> 0.90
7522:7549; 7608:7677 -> 0.93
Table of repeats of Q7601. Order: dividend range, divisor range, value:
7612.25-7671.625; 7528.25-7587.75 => 0.92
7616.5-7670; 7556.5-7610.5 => 0.95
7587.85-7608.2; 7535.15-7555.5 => 0.92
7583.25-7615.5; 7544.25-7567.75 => 0.93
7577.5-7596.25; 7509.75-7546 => 0.96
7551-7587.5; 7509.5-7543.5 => 1.00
